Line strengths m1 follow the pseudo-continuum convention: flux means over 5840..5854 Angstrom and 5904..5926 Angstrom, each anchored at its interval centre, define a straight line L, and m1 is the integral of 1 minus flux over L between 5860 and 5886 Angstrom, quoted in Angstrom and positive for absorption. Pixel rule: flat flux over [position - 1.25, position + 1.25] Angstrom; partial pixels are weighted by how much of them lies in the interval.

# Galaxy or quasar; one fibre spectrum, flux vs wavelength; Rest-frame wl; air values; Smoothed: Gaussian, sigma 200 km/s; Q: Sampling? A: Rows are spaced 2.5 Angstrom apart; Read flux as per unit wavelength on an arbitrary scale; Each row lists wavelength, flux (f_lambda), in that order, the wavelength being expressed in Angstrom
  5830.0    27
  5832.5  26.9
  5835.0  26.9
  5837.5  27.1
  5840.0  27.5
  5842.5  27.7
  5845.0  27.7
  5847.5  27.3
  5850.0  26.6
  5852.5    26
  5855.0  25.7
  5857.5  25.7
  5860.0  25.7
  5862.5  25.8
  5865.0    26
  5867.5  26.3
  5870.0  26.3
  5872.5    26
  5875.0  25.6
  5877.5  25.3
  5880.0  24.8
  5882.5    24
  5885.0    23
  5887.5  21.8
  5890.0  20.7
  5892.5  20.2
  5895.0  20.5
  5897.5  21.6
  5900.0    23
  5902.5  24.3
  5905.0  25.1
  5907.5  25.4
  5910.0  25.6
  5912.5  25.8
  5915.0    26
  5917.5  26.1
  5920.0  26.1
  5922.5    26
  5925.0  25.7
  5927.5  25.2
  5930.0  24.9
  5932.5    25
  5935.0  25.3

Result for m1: 1.2 Angstrom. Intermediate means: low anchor 27.1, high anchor 25.8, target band 25.4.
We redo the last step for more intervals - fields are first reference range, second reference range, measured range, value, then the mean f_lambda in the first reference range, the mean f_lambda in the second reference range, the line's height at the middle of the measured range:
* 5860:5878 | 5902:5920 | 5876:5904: 3.30 Angstrom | 25.9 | 25.6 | 25.7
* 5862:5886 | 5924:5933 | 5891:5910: 1.68 Angstrom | 25.3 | 25.2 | 25.3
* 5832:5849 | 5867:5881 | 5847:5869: 0.32 Angstrom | 27.3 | 25.7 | 26.5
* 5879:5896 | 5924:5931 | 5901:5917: -1.04 Angstrom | 22.1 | 25.3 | 23.8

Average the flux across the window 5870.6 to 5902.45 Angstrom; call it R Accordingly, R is 23.2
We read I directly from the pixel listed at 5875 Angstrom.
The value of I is 25.6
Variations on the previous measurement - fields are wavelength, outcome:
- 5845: 27.7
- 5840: 27.5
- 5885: 23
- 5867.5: 26.3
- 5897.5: 21.6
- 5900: 23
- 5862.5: 25.8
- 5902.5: 24.3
